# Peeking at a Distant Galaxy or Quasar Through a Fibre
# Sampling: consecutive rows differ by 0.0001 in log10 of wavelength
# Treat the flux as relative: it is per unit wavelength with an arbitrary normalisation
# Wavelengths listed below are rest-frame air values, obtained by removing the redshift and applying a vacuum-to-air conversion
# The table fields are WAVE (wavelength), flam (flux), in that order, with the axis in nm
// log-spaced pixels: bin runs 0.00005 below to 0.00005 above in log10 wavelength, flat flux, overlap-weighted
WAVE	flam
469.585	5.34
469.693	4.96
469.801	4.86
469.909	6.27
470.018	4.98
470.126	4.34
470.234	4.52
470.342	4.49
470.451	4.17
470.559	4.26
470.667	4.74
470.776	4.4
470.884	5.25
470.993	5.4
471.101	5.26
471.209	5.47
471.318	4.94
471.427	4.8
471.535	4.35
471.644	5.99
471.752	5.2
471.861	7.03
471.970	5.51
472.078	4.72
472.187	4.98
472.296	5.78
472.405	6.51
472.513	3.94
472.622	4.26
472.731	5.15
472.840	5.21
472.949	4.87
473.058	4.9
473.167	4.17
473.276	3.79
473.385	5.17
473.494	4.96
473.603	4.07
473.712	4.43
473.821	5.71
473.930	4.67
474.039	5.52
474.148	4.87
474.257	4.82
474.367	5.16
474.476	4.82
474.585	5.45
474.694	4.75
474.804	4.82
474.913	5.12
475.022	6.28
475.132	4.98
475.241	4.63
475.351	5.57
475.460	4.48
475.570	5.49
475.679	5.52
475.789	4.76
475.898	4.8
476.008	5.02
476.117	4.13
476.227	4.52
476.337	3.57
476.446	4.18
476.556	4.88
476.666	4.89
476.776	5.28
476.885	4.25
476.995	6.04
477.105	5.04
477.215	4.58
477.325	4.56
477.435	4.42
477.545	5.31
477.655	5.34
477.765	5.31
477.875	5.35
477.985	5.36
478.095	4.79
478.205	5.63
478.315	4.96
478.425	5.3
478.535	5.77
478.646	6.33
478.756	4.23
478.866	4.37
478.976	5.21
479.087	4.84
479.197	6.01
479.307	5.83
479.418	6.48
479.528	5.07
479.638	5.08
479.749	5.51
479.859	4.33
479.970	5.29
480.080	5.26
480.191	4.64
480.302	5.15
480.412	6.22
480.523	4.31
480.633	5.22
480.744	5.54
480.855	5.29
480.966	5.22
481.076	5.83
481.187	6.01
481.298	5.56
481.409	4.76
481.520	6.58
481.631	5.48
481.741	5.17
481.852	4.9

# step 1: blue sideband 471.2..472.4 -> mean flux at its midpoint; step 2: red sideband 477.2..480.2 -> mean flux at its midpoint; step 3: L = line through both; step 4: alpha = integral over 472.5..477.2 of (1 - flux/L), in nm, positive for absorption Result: 0.387 nm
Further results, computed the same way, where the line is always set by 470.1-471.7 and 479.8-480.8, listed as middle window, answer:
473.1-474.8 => 0.03 nm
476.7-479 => -0.03 nm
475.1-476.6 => 0.07 nm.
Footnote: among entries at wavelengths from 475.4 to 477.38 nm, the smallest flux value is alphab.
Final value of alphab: 3.57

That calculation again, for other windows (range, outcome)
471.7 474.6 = 3.79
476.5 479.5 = 4.23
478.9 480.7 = 4.31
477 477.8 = 4.42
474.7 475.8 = 4.48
